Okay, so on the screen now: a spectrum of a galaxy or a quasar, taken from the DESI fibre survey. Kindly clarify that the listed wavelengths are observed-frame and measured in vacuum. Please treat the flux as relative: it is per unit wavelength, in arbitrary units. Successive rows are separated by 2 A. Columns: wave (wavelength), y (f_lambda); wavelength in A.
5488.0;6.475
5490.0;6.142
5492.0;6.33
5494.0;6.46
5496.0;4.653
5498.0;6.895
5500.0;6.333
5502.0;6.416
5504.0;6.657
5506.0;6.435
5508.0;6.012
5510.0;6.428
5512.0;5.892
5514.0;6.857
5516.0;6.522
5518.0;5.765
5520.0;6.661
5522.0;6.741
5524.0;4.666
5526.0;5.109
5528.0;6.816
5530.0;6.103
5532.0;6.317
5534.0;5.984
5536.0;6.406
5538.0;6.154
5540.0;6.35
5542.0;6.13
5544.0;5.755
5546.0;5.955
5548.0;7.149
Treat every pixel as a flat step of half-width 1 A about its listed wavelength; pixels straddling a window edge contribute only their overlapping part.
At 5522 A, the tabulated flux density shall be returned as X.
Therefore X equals 6.741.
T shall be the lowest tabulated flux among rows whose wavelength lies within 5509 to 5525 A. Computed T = 4.666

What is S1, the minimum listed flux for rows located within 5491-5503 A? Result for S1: 4.653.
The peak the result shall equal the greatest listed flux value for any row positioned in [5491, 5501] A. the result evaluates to 6.895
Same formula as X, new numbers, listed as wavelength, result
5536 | 6.406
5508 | 6.012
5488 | 6.475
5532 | 6.317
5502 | 6.416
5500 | 6.333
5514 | 6.857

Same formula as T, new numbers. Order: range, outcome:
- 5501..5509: 6.012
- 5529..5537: 5.984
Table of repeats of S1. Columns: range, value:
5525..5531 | 5.109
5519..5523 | 6.661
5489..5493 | 6.142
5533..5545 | 5.755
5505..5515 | 5.892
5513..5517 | 6.522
